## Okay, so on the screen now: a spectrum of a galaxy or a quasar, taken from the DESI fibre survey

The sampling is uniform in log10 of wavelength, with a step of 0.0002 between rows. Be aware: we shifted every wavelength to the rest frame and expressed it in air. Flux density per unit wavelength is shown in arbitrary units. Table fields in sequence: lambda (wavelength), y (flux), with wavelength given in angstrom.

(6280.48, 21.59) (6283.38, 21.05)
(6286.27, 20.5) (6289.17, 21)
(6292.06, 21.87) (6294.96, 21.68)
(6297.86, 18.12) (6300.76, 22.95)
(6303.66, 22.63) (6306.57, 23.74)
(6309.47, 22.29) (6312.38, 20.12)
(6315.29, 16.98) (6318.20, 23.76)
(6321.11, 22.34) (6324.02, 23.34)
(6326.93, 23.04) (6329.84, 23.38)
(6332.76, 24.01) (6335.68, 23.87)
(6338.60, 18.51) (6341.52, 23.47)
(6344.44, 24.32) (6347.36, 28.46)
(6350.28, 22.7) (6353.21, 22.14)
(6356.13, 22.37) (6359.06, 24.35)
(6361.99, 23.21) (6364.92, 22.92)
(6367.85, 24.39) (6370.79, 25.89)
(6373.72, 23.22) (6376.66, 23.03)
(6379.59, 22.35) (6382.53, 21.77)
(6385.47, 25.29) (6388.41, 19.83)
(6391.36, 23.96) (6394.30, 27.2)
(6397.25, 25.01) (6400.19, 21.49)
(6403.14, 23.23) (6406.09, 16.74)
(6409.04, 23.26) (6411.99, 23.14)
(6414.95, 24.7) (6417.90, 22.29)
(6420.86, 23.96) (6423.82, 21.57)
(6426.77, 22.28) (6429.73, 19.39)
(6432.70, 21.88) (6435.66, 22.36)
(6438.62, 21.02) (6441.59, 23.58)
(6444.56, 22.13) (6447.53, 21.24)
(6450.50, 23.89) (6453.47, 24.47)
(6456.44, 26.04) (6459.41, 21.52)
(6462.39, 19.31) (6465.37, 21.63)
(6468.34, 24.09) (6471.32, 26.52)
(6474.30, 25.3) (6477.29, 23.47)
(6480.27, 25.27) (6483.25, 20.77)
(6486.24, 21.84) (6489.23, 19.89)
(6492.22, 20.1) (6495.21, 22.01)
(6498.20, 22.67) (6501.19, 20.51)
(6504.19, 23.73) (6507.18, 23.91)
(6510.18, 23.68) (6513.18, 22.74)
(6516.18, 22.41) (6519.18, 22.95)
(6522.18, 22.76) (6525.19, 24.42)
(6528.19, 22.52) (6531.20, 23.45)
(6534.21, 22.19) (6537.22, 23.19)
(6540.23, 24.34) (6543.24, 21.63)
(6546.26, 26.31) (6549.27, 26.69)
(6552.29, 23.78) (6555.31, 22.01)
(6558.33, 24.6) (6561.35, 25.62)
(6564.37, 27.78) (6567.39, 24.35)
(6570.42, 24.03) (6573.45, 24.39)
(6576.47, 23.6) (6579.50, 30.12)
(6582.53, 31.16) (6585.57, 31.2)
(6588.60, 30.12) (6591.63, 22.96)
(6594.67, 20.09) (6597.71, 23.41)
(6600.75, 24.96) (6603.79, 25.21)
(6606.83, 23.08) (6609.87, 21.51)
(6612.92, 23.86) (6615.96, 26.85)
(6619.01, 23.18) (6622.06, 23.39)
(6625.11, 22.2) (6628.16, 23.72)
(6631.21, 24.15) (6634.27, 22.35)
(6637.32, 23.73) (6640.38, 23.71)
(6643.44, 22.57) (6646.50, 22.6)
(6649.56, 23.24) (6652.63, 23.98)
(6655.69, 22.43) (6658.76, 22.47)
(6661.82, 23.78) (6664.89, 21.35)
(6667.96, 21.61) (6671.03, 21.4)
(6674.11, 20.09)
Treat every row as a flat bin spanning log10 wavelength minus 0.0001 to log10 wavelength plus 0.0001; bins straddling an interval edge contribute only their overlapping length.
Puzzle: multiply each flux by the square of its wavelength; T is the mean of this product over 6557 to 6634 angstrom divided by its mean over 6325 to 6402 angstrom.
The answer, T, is 1.14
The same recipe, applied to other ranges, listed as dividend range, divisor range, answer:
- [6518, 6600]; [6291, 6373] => 1.17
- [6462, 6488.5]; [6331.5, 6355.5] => 1.03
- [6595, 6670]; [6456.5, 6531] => 1.07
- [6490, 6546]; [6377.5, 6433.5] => 1.04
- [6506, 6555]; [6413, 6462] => 1.07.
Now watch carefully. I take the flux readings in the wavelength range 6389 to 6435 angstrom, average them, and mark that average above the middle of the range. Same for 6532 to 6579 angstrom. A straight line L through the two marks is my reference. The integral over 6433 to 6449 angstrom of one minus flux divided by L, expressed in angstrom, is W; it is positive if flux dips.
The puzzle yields 0.6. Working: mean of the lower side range 22.6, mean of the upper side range 24.4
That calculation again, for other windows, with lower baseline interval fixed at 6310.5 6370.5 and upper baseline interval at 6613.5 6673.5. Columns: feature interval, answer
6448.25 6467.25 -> 0.2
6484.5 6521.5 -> 1.3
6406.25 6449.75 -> 1.5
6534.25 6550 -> -0.8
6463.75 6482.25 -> -1.0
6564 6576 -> -0.9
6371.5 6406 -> -0.2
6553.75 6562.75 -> -0.4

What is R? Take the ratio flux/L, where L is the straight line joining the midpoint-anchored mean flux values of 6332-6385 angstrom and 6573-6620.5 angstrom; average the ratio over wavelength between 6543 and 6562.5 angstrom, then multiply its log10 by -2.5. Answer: 0.02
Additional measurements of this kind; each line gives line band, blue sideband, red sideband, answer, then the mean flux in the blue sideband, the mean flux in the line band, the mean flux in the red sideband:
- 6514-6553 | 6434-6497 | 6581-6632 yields 0.006 mag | 22.7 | 23.6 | 24.8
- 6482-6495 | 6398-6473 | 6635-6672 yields 0.090 mag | 22.5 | 20.8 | 22.8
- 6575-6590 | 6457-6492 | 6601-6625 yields -0.234 mag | 22.7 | 29.2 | 23.8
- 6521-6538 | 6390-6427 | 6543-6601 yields 0.081 mag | 23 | 23.1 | 25.5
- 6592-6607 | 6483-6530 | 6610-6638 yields 0.000 mag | 22.4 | 23.3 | 23.6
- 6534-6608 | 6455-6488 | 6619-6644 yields -0.085 mag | 23.2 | 25.1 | 23.3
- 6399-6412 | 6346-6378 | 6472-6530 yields 0.102 mag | 23.9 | 21.4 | 22.7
